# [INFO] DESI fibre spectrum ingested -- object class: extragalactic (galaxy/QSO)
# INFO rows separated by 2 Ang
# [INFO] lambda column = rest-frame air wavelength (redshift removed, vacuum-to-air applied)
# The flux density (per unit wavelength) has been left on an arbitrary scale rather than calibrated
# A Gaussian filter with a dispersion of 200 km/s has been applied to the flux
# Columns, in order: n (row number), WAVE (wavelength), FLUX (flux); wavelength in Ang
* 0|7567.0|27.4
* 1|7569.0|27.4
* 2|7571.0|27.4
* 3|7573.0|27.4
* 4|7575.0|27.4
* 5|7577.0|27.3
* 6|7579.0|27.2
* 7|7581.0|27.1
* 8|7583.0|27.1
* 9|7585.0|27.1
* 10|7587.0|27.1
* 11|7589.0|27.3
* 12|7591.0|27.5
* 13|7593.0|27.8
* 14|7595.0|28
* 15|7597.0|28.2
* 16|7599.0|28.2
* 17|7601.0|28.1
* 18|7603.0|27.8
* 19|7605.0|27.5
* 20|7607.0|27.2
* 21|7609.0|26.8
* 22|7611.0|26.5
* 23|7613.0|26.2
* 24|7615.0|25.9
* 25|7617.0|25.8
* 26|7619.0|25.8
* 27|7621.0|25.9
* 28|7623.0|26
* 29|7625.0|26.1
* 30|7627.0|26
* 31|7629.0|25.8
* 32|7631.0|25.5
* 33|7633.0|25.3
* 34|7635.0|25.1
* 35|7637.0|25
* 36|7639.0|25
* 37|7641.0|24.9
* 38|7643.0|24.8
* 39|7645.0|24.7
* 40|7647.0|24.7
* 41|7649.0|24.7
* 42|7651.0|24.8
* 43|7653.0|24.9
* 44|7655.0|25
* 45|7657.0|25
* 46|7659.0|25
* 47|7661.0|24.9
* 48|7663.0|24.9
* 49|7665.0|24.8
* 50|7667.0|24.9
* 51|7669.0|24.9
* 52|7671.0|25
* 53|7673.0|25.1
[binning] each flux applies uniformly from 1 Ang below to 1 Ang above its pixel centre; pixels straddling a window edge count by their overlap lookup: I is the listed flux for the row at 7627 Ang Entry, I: 26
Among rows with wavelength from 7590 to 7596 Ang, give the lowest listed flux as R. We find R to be 27.5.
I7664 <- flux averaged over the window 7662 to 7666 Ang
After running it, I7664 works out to 24.9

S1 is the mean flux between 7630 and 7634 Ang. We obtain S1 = 25.4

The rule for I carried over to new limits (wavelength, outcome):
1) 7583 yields 27.1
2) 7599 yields 28.2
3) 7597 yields 28.2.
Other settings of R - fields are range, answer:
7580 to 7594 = 27.1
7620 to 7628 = 25.9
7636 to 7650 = 24.7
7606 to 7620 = 25.8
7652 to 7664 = 24.9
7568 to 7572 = 27.4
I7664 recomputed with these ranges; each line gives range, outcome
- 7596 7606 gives 28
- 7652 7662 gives 25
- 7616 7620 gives 25.8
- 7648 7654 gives 24.8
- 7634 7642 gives 25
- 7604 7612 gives 27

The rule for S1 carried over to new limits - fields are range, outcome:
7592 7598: 28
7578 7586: 27.1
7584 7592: 27.2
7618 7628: 26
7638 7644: 24.9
